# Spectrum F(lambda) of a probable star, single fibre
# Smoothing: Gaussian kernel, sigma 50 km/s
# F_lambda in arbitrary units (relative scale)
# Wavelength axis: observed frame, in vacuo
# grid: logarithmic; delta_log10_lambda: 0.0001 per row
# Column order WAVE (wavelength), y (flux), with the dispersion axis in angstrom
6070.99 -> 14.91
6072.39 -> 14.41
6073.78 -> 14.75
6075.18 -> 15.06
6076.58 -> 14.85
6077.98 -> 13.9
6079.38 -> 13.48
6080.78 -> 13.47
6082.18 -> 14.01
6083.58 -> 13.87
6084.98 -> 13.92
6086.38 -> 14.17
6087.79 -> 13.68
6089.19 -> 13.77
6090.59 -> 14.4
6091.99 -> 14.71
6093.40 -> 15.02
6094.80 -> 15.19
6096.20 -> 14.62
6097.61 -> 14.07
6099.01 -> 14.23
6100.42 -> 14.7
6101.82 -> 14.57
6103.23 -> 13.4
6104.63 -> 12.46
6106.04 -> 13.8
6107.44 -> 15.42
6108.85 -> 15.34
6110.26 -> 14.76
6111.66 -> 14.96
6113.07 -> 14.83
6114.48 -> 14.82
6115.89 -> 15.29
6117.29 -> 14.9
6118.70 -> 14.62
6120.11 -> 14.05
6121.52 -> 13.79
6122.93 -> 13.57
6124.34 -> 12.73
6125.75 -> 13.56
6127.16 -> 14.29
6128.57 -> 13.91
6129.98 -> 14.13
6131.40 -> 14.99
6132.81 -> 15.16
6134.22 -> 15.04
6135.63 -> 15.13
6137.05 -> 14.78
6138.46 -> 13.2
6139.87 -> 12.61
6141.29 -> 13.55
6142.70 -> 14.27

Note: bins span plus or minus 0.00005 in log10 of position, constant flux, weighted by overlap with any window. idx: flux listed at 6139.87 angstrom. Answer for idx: 12.61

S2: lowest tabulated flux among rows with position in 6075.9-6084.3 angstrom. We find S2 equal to 13.47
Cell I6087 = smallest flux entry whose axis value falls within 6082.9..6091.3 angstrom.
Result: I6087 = 13.68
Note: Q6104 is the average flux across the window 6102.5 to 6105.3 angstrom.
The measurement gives 13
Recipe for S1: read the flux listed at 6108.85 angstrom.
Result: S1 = 15.34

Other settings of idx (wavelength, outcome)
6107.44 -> 15.42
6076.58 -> 14.85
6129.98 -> 14.13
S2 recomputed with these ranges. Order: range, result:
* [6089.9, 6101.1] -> 14.07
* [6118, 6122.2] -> 13.79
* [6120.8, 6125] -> 12.73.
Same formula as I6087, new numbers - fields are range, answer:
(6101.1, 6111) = 12.46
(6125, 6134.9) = 13.56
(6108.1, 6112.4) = 14.76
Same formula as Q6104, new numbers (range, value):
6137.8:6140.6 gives 12.9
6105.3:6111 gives 14.8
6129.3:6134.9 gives 14.8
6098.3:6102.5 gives 14.5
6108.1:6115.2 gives 14.9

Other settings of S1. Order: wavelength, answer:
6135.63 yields 15.13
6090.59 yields 14.4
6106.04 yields 13.8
